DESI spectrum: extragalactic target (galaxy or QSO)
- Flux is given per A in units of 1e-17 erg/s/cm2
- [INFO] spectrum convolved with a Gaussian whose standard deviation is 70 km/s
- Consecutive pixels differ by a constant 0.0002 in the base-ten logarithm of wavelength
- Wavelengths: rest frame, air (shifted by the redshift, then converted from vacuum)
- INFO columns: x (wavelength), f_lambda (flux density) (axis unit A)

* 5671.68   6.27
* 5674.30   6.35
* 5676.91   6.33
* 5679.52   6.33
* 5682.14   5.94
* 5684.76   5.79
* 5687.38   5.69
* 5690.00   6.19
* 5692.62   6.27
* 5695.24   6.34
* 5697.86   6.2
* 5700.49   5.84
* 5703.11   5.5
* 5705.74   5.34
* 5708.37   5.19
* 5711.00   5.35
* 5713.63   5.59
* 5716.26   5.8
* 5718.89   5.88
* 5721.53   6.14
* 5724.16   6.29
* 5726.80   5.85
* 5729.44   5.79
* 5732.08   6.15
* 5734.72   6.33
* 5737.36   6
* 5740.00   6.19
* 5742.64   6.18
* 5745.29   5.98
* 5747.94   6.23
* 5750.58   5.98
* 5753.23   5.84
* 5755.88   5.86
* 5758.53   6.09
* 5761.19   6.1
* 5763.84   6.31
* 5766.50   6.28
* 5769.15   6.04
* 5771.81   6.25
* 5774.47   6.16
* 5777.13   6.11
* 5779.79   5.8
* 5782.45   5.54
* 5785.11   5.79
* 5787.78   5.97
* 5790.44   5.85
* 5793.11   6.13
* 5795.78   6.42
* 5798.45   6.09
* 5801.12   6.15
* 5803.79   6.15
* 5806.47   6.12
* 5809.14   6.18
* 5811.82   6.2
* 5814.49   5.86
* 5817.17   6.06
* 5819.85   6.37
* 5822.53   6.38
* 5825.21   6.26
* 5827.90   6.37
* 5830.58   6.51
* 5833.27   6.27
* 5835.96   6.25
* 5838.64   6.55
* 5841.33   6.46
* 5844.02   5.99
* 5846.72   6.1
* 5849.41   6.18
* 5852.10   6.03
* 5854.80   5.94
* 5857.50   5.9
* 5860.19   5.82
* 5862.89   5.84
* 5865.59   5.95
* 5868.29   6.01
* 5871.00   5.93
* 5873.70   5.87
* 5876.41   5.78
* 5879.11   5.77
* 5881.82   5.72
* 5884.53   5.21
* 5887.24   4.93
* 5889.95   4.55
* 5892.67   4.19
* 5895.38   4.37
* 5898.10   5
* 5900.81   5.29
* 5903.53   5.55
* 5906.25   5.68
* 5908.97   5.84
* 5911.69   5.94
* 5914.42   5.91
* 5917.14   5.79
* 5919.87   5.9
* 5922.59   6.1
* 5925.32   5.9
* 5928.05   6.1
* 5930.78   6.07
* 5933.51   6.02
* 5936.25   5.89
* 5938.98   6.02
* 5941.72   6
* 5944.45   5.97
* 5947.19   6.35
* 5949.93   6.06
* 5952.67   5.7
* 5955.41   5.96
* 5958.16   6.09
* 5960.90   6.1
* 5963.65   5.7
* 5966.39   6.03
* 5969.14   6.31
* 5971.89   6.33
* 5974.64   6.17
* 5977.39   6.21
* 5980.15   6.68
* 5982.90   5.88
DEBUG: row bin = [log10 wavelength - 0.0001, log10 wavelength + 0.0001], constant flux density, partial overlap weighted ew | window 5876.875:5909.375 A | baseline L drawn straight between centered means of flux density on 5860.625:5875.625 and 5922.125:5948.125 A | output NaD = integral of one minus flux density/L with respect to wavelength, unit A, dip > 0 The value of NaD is 4.3 A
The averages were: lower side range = 5.91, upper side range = 6.03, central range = 5.17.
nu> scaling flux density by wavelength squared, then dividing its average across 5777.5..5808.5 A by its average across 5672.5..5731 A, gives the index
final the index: 1.05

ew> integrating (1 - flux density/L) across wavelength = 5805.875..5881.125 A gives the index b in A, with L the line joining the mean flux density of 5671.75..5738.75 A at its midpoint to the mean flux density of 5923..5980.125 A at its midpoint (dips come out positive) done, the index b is -1.1 A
